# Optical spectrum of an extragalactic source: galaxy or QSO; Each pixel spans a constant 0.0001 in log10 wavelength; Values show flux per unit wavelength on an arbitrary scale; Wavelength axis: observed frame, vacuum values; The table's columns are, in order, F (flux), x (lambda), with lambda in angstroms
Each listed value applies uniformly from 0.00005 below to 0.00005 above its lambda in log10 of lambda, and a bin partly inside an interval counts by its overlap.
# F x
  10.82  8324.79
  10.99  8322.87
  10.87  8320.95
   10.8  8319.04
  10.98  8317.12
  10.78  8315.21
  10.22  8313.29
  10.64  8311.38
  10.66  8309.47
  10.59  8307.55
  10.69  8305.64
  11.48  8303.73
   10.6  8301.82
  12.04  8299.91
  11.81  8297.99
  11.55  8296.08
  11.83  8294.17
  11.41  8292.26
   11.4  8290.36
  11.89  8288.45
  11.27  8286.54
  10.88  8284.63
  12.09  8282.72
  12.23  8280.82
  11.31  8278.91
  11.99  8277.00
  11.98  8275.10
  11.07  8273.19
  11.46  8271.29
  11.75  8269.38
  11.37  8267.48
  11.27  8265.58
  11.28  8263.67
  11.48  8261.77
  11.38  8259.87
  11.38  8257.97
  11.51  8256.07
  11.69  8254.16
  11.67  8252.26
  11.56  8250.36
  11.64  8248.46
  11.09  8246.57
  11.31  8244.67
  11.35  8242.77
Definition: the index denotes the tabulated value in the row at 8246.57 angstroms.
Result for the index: 11.09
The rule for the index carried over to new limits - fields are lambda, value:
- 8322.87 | 10.99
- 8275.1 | 11.98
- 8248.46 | 11.64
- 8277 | 11.99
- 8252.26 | 11.67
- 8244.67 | 11.31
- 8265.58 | 11.27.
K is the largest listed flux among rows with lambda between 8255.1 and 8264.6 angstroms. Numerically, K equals 11.51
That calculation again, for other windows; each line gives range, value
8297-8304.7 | 12.04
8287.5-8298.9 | 11.89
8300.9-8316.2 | 11.48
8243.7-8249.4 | 11.64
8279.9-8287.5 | 12.23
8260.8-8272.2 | 11.75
